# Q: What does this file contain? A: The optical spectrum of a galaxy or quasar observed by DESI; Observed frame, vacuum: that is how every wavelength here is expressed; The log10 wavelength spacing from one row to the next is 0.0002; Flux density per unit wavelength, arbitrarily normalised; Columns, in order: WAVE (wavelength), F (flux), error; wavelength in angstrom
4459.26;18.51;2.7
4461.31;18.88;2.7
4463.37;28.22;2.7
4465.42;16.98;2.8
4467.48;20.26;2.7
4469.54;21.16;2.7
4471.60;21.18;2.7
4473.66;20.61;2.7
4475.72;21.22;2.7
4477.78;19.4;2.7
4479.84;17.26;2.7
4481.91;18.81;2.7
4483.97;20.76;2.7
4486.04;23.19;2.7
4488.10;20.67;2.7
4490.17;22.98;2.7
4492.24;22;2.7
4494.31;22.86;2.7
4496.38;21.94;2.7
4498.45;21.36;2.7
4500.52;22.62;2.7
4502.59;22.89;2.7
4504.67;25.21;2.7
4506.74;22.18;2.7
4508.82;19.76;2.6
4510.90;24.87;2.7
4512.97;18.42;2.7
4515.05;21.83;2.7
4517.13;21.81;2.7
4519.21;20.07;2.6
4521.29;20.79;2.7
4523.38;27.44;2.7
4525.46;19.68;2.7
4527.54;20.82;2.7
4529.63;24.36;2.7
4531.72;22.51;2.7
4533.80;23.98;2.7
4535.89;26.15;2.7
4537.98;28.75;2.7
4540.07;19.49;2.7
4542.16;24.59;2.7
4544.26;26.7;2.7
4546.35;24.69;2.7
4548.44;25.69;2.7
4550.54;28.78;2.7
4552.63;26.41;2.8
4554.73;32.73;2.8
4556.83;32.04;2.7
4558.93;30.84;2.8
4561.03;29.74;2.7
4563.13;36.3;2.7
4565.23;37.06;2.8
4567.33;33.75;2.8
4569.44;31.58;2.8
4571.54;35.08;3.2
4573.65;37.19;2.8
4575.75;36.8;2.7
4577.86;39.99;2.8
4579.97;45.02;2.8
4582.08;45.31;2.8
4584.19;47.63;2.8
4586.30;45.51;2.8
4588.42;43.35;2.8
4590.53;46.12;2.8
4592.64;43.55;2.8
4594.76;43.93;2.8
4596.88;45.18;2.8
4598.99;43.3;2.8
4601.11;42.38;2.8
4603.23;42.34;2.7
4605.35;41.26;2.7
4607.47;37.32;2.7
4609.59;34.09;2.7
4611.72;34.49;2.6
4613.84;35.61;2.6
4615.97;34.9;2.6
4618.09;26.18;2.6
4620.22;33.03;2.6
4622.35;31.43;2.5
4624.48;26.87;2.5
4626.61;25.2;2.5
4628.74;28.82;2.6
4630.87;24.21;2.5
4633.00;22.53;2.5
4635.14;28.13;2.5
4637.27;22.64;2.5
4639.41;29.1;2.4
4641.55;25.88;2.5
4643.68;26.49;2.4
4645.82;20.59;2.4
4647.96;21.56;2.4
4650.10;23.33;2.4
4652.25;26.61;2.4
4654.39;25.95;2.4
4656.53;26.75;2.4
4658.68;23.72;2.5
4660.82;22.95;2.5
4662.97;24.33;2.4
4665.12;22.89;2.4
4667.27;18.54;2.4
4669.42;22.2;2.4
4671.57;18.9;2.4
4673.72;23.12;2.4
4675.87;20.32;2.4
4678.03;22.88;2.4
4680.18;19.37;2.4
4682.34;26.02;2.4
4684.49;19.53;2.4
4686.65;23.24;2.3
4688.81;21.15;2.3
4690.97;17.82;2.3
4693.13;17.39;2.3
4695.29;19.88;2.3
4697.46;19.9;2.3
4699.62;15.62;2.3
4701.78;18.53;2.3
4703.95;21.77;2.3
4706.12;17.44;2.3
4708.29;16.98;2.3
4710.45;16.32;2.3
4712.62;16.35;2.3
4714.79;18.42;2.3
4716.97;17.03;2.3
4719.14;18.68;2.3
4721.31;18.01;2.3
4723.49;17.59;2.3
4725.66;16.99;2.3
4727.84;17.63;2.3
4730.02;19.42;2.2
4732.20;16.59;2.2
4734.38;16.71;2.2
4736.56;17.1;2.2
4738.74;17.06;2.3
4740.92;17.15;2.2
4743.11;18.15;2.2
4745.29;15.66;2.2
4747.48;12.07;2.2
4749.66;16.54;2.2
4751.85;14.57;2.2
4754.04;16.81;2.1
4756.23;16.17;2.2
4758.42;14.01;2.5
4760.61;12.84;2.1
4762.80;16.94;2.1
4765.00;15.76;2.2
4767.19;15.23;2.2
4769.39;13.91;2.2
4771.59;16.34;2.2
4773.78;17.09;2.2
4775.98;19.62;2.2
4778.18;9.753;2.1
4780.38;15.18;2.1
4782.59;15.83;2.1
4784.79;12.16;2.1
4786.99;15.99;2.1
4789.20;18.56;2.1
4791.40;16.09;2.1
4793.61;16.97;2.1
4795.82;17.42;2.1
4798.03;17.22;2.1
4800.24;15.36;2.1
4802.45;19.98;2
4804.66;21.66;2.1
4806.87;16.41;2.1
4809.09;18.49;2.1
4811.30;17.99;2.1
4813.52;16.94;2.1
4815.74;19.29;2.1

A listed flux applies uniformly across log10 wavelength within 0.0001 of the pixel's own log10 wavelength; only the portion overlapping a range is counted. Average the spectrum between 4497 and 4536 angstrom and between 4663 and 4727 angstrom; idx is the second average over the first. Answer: 0.87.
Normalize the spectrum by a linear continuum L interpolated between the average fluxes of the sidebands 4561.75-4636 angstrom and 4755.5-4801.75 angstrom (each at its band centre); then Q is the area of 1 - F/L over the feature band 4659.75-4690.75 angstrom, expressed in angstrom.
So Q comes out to 6.7 angstrom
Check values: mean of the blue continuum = 36.7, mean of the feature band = 21.7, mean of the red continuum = 15.7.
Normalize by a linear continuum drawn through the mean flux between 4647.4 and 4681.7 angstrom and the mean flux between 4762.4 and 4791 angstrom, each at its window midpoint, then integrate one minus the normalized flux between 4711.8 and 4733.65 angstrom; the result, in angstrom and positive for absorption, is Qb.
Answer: 1.5 angstrom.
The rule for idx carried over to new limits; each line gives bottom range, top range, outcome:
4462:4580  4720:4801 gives 0.64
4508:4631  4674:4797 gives 0.54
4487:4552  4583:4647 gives 1.49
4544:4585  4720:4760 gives 0.48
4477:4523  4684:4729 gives 0.85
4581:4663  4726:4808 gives 0.50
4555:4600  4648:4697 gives 0.56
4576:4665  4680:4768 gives 0.53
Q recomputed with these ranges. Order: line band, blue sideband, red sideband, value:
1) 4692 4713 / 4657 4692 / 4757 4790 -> 1.96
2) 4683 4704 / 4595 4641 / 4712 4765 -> 2.95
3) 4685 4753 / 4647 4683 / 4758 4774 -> 3.96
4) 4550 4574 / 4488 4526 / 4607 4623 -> -4.08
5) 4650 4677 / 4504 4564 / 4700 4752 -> -4.43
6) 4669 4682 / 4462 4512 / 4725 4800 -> -2.61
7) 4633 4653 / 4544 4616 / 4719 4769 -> 3.03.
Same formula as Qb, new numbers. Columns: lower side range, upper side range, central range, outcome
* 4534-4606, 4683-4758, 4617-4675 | 3.83 angstrom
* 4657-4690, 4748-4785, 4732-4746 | 0.22 angstrom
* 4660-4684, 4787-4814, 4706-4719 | 2.14 angstrom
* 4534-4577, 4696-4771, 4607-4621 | -4.21 angstrom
